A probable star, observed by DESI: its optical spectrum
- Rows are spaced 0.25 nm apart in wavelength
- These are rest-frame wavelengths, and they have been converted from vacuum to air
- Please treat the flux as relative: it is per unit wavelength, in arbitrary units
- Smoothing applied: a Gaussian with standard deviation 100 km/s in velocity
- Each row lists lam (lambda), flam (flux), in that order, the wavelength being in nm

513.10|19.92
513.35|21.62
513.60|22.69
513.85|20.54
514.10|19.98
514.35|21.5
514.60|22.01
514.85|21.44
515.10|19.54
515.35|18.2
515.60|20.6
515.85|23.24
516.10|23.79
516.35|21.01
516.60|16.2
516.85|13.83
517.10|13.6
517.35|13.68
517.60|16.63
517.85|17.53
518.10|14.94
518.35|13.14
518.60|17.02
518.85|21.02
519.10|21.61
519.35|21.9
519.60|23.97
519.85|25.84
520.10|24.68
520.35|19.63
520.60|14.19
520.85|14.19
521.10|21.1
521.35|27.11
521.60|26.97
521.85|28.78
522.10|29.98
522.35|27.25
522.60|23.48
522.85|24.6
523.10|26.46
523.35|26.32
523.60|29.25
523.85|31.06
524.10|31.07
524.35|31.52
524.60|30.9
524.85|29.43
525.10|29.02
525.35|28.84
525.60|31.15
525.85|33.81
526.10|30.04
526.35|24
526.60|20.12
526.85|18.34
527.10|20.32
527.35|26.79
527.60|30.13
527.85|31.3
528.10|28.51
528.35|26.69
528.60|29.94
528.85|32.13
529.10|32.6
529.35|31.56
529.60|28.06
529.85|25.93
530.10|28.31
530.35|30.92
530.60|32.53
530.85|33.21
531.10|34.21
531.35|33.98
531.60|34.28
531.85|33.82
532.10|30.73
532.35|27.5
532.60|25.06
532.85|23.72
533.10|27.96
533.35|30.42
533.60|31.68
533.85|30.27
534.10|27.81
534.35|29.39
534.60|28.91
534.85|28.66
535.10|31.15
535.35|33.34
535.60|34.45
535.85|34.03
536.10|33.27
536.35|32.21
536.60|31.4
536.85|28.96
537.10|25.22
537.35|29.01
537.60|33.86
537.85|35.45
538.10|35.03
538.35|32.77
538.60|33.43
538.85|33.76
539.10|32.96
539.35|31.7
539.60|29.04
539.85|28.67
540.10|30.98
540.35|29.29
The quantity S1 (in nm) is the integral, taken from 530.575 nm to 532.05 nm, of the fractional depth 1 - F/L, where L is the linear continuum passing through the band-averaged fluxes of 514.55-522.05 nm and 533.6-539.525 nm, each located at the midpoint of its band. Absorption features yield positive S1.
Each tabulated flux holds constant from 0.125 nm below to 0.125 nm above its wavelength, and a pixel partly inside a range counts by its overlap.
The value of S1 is -0.28 nm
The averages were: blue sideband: 20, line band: 33.6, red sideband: 31.6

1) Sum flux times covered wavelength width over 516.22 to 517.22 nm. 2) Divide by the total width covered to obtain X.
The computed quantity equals 16.2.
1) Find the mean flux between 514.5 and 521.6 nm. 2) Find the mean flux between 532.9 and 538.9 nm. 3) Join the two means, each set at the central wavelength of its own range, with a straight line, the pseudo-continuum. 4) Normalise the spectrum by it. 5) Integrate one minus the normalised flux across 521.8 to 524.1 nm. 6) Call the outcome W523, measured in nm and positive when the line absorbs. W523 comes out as -0.50 nm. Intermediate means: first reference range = 19.5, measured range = 27.6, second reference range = 31.2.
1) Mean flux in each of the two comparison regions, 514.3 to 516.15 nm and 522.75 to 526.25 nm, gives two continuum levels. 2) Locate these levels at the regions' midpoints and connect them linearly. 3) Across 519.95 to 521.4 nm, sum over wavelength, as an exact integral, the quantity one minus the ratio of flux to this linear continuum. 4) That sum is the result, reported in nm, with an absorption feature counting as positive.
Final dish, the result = 0.34 nm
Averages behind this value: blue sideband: 21.2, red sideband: 29.5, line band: 19.9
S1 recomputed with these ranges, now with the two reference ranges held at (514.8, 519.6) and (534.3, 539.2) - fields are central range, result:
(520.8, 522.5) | -0.311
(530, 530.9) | -0.117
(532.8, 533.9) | 0.019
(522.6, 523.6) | -0.151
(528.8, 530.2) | -0.144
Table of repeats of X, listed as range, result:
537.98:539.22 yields 33.6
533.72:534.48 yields 29.2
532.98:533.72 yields 30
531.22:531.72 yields 34.1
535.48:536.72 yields 33.1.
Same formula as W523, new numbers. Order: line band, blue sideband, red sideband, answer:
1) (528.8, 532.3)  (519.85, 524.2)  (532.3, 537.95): -0.38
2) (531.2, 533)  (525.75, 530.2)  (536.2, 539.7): -0.03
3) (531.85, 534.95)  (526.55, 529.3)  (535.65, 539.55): 0.14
